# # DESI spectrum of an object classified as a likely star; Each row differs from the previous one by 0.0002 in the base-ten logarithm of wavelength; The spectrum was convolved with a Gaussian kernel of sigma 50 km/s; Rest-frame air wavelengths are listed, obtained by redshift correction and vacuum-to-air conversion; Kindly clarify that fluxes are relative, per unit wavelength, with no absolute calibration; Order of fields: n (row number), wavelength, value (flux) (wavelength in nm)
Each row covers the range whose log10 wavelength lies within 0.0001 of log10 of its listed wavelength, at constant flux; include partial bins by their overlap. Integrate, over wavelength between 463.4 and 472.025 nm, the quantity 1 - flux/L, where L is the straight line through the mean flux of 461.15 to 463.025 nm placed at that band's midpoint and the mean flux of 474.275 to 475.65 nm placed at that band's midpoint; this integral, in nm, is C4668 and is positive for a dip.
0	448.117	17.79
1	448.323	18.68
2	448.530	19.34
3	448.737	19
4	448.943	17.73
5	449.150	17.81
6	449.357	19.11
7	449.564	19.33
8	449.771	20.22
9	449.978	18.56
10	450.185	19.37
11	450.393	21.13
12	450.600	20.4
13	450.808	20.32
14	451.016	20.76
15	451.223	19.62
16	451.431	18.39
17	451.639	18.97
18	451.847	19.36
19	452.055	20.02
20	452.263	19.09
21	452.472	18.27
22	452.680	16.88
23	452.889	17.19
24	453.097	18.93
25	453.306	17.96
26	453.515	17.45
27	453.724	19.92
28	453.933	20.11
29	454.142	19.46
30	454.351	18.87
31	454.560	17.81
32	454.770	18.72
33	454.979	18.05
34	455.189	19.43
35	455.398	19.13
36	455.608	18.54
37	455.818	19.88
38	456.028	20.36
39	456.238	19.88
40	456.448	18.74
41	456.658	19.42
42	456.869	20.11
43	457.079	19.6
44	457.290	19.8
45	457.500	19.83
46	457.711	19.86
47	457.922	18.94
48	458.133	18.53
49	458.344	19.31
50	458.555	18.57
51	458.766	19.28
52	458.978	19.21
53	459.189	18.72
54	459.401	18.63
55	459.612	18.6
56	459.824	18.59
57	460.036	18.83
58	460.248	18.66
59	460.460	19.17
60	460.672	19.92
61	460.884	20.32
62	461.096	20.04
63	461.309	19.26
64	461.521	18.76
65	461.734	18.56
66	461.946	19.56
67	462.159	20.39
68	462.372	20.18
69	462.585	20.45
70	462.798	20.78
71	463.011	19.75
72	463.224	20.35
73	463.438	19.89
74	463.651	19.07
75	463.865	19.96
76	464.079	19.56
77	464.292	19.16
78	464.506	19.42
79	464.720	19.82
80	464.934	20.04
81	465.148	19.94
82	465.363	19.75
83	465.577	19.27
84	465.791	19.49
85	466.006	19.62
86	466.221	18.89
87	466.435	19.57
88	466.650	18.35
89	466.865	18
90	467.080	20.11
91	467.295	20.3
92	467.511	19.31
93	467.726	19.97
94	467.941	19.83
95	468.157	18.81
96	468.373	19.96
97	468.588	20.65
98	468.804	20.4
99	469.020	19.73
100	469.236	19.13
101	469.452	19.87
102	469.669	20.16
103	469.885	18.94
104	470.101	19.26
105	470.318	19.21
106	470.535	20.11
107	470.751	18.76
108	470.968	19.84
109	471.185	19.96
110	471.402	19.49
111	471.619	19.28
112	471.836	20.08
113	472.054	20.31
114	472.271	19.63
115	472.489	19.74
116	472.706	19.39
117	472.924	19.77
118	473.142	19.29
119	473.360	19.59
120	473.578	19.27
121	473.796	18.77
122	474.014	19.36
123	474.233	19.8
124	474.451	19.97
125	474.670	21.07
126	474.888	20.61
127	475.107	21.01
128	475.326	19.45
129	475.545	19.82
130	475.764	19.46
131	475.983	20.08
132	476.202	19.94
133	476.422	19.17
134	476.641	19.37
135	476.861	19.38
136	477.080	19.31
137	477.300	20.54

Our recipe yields 0.18 nm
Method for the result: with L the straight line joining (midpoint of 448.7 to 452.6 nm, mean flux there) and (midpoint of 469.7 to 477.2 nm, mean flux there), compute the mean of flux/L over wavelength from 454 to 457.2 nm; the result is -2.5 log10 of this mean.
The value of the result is 0.011 mag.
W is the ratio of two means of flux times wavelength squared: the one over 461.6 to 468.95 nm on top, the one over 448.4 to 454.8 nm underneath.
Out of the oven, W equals 1.10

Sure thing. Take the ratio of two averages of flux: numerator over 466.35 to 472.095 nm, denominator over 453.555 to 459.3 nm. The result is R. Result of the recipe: 1.02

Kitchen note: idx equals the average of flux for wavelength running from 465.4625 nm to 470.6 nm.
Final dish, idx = 19.5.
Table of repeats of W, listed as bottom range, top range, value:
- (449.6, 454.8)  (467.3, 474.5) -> 1.11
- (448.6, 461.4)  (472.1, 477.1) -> 1.12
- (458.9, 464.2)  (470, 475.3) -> 1.06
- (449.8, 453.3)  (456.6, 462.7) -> 1.05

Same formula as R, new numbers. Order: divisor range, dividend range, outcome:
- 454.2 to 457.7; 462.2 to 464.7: 1.03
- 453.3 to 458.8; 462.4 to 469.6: 1.03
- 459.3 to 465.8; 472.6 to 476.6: 1.01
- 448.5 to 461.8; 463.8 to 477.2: 1.03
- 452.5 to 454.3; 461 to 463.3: 1.07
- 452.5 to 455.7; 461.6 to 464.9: 1.07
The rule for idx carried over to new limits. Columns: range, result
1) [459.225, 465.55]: 19.6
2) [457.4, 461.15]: 19.2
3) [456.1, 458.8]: 19.4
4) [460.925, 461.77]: 19.3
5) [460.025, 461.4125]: 19.5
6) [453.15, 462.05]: 19.2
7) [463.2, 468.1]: 19.5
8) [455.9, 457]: 19.7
